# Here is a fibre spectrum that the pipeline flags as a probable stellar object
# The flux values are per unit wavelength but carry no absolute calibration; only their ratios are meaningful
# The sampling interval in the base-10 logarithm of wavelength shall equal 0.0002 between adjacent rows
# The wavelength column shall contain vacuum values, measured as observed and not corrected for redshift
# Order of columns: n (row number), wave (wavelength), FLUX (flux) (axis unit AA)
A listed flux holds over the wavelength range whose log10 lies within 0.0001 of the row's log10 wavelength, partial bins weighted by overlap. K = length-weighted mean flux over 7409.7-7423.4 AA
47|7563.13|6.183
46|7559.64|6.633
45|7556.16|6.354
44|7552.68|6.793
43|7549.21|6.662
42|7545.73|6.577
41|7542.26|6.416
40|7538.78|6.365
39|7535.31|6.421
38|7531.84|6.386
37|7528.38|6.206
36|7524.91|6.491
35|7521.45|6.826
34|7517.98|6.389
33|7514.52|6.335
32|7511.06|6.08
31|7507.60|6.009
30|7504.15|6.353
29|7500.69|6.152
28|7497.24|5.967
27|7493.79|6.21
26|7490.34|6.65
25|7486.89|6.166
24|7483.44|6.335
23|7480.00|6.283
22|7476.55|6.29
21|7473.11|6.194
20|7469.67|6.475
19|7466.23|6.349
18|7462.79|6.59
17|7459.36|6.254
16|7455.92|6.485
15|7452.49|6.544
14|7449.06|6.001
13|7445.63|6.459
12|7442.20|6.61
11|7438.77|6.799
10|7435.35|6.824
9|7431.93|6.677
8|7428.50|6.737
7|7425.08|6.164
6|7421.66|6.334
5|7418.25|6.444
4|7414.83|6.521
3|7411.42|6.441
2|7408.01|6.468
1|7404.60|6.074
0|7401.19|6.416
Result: 6.44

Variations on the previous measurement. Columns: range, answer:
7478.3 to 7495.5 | 6.33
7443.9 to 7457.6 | 6.37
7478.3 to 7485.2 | 6.31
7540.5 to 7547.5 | 6.49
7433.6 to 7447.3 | 6.67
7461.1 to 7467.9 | 6.47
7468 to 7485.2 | 6.31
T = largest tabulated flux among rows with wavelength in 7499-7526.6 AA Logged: 6.826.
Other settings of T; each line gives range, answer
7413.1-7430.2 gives 6.737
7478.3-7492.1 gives 6.65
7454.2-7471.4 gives 6.59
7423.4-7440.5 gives 6.824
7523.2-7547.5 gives 6.577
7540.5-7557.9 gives 6.793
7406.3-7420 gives 6.521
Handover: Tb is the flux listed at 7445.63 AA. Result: 6.459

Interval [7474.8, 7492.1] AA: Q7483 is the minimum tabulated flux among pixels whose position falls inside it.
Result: 6.166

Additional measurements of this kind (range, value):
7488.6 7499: 5.967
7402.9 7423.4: 6.074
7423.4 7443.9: 6.164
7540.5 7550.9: 6.416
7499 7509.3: 6.009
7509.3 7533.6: 6.08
